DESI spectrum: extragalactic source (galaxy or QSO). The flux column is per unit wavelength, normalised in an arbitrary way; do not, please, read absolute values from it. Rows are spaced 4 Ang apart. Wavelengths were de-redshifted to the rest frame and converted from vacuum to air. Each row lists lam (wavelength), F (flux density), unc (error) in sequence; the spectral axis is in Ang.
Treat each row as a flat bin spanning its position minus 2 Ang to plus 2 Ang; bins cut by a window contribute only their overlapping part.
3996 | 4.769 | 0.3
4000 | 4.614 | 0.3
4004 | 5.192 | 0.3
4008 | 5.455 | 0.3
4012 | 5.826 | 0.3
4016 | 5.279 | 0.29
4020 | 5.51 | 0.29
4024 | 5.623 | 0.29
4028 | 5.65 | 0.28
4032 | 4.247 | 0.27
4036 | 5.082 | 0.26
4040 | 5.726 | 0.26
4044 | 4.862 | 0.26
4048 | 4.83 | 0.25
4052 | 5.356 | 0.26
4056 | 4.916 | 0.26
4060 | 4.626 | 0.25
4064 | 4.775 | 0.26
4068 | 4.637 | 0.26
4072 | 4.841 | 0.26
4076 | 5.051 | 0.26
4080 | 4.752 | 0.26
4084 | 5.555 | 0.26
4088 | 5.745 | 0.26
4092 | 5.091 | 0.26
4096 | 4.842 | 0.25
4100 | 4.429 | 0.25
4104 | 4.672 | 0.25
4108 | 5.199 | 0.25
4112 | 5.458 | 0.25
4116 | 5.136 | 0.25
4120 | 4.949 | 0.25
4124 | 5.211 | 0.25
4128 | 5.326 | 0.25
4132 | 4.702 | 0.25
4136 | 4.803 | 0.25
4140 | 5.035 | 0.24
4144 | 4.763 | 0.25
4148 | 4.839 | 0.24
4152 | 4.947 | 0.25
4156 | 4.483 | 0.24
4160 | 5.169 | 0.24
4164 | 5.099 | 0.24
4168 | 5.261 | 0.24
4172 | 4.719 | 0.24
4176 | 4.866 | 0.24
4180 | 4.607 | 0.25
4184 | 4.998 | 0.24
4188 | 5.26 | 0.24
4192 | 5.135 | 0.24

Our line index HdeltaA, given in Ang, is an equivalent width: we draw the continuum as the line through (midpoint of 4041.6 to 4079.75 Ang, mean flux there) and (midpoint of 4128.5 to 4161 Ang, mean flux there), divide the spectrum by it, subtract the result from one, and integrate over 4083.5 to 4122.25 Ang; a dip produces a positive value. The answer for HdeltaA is -1.78 Ang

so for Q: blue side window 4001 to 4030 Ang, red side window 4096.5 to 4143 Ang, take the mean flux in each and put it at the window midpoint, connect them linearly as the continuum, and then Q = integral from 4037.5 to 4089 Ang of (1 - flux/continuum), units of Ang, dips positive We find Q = 2.05 Ang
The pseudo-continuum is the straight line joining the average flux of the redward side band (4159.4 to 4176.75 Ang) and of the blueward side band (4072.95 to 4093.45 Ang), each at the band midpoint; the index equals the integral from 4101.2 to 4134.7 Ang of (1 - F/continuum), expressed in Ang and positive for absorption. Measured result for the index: 0.5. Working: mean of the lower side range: 5.22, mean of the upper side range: 5.02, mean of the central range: 5.06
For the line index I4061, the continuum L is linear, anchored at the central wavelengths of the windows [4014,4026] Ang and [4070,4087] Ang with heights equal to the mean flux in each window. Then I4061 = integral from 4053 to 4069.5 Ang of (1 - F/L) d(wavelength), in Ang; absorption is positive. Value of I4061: 1.35 Ang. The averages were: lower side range 5.47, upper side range 5.09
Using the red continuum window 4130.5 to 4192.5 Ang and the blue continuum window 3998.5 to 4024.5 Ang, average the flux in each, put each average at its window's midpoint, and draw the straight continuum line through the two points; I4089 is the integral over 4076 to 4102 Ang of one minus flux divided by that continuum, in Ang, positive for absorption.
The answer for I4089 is 0.3 Ang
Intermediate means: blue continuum 5.36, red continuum 4.91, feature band 5.07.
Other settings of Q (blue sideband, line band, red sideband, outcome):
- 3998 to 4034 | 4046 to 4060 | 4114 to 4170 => 0.6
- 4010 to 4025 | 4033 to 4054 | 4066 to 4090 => 0.9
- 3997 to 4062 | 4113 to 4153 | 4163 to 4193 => 0.5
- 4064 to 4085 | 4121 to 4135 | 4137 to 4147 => -0.5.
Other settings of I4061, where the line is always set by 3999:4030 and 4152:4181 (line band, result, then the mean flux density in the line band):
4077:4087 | 0.0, 5.2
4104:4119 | -0.2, 5.16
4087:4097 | -0.1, 5.21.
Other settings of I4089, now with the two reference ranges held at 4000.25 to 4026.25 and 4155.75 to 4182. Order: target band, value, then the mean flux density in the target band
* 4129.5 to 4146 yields 0.6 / 4.84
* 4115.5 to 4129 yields -0.2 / 5.15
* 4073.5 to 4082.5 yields 0.5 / 4.93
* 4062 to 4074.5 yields 1.1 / 4.76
